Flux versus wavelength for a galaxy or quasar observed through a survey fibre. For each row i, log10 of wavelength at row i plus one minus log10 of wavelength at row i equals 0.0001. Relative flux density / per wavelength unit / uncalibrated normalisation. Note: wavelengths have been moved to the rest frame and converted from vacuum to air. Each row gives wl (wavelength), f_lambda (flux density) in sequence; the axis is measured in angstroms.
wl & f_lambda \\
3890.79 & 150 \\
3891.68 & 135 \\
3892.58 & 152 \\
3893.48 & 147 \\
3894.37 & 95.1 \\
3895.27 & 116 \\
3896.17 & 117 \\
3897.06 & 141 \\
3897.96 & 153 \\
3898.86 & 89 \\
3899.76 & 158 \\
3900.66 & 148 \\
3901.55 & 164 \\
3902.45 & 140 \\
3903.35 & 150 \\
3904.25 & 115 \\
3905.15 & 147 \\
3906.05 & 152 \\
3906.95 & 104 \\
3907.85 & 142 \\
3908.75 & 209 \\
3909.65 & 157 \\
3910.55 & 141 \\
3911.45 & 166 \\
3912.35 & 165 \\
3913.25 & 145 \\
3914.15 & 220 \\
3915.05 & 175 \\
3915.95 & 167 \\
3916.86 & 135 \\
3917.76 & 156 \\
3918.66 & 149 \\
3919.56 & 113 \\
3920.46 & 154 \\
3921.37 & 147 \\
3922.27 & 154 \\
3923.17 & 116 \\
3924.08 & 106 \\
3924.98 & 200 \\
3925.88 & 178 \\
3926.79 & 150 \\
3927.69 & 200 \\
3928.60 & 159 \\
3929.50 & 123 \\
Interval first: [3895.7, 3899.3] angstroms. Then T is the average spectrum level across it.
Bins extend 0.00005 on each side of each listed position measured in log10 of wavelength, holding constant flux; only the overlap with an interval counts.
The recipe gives 125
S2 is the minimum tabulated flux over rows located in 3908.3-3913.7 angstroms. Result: 141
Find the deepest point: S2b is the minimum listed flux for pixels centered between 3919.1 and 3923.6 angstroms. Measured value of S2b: 113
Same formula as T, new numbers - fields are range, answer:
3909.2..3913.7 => 155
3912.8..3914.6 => 183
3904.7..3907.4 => 134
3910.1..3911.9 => 154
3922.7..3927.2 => 150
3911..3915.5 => 174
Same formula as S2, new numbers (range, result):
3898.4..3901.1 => 89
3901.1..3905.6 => 115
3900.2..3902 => 148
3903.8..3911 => 104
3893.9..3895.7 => 95.1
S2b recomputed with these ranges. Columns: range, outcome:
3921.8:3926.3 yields 106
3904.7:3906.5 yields 147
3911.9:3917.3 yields 135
